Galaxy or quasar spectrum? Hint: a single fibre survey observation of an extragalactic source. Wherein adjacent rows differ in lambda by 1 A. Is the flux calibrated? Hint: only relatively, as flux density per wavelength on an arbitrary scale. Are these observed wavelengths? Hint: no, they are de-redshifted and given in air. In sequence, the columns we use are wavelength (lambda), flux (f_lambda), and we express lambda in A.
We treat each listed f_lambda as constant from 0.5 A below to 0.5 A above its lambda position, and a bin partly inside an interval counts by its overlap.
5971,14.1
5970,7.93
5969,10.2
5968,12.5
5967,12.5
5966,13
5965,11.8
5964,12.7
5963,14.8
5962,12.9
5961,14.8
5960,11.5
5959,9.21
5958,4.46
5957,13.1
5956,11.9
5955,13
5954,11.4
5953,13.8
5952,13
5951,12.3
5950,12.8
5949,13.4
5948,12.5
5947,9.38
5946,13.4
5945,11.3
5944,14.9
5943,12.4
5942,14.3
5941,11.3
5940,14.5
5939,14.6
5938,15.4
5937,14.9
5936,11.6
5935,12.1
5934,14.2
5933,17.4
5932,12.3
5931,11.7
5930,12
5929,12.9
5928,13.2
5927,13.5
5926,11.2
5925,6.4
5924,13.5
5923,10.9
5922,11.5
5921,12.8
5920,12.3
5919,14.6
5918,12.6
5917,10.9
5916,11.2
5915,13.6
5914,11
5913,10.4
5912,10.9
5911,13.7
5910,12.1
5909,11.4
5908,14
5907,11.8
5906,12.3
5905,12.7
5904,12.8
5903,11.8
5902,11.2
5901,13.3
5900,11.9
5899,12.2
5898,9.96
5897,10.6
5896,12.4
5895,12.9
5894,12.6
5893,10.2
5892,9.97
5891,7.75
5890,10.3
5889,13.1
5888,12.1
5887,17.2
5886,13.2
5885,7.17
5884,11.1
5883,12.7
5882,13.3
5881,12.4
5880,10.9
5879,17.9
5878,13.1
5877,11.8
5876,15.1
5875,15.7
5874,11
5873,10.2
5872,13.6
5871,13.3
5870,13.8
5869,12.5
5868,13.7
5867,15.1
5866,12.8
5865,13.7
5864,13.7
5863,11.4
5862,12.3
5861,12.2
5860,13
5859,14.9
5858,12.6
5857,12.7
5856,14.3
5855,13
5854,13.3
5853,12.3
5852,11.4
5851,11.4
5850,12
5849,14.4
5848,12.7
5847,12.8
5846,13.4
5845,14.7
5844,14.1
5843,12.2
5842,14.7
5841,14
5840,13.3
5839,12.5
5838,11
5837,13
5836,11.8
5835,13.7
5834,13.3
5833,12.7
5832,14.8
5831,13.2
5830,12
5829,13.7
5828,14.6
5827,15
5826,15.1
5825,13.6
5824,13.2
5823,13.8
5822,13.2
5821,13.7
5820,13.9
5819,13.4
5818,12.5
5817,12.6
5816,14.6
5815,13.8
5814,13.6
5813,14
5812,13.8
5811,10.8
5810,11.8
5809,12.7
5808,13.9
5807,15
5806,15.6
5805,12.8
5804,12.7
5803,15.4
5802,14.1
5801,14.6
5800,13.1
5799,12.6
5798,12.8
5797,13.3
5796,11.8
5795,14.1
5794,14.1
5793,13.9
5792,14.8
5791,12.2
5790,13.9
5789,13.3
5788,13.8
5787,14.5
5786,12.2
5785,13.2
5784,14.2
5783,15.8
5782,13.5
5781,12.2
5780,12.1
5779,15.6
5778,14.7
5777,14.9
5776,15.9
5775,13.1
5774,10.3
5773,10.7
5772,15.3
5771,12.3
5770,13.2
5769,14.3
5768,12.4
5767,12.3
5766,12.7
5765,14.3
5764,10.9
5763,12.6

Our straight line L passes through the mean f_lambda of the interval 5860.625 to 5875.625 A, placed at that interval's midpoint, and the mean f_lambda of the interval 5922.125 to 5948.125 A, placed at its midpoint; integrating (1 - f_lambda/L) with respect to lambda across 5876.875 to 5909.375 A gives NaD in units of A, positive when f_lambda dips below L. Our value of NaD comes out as 2.1 A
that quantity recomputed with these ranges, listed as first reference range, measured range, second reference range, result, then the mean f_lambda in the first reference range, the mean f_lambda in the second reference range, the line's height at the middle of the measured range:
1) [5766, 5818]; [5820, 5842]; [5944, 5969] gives -0.44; 13.5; 12.2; 13.2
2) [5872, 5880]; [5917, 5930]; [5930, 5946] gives 1.34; 13.4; 13.5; 13.5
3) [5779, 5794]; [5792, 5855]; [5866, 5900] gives -1.00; 13.6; 12.4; 13.2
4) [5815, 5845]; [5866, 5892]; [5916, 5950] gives 0.85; 13.4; 12.7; 13.1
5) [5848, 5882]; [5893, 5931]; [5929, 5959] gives 2.48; 13.1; 12.7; 12.8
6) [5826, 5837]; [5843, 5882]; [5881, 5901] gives -1.79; 13.5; 11.7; 12.6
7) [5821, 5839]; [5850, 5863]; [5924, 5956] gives 0.53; 13.4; 12.8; 13.2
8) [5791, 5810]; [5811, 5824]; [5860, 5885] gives 0.02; 13.6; 12.9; 13.5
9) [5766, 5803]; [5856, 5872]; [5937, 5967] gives -0.21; 13.5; 12.6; 13.1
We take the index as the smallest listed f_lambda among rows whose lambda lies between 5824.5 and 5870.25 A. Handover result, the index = 11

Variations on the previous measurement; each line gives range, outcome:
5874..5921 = 7.17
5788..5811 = 10.8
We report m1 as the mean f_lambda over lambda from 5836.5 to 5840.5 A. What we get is 12.4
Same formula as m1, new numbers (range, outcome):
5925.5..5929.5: 12.7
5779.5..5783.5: 13.4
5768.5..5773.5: 13.2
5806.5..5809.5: 13.9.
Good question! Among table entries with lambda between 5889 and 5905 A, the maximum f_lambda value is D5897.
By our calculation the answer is 13.3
